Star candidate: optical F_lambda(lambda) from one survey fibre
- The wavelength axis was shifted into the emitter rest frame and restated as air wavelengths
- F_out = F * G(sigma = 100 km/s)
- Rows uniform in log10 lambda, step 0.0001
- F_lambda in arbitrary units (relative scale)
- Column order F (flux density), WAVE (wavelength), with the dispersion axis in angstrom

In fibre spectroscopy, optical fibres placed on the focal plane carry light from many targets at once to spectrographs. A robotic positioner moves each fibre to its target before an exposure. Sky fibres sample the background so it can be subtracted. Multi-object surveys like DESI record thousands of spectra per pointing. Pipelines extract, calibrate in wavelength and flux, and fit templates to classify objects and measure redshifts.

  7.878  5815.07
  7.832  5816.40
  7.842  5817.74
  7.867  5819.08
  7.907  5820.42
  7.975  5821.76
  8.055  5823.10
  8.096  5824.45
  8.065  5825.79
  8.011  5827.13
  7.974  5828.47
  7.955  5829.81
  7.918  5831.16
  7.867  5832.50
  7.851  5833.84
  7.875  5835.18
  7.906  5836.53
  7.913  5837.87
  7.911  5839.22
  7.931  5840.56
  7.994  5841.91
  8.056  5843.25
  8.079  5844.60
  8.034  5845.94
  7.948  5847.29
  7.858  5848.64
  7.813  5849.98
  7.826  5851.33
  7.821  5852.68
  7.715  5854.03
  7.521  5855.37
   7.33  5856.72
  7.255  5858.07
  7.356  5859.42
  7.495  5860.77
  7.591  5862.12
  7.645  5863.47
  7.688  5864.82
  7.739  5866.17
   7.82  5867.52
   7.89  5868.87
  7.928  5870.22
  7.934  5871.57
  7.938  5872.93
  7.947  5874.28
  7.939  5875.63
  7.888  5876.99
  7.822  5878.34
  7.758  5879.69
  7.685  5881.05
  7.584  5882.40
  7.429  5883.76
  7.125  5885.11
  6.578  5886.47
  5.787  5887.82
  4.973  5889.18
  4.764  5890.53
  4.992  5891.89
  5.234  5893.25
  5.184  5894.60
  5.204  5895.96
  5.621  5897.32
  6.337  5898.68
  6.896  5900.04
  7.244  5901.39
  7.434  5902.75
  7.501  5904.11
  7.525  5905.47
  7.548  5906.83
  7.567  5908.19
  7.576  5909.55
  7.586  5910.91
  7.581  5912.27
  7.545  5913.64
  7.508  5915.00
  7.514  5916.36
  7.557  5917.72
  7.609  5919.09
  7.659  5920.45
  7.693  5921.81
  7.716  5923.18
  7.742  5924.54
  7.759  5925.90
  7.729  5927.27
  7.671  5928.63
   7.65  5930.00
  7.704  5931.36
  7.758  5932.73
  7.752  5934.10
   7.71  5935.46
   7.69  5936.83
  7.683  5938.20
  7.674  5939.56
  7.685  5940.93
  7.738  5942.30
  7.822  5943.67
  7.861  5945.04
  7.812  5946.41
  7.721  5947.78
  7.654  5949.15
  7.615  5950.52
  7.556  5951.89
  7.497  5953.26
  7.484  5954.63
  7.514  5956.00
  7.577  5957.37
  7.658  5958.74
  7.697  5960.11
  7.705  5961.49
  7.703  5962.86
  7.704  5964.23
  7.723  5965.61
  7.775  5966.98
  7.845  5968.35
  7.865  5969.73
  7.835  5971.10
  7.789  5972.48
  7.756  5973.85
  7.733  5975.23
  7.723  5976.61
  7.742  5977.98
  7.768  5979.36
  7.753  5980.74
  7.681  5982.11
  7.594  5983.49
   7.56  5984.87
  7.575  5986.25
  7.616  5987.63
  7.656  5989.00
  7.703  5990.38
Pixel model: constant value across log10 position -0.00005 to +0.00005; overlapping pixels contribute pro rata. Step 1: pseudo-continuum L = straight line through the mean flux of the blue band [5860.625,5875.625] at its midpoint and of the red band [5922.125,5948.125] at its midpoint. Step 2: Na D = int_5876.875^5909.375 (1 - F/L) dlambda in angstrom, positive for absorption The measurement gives 4.7 angstrom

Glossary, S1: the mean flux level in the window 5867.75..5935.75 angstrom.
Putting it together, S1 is 7.21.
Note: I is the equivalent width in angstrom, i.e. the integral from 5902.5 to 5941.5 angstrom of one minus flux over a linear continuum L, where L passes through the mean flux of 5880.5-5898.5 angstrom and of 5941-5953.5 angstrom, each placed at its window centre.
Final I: -3.85 angstrom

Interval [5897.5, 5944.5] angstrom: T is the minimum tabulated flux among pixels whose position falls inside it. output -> 6.337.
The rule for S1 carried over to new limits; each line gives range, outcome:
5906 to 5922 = 7.57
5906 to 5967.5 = 7.66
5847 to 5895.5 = 7.23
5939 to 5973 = 7.7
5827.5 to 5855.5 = 7.9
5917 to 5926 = 7.67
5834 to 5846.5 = 7.96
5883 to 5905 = 6.16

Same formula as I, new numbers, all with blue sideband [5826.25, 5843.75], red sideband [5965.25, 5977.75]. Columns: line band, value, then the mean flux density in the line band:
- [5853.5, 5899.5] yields 5.1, 7.02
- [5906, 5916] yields 0.4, 7.56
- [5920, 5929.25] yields 0.1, 7.72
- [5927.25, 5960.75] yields 0.6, 7.68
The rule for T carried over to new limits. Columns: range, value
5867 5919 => 4.764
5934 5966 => 7.484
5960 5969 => 7.697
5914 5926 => 7.508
